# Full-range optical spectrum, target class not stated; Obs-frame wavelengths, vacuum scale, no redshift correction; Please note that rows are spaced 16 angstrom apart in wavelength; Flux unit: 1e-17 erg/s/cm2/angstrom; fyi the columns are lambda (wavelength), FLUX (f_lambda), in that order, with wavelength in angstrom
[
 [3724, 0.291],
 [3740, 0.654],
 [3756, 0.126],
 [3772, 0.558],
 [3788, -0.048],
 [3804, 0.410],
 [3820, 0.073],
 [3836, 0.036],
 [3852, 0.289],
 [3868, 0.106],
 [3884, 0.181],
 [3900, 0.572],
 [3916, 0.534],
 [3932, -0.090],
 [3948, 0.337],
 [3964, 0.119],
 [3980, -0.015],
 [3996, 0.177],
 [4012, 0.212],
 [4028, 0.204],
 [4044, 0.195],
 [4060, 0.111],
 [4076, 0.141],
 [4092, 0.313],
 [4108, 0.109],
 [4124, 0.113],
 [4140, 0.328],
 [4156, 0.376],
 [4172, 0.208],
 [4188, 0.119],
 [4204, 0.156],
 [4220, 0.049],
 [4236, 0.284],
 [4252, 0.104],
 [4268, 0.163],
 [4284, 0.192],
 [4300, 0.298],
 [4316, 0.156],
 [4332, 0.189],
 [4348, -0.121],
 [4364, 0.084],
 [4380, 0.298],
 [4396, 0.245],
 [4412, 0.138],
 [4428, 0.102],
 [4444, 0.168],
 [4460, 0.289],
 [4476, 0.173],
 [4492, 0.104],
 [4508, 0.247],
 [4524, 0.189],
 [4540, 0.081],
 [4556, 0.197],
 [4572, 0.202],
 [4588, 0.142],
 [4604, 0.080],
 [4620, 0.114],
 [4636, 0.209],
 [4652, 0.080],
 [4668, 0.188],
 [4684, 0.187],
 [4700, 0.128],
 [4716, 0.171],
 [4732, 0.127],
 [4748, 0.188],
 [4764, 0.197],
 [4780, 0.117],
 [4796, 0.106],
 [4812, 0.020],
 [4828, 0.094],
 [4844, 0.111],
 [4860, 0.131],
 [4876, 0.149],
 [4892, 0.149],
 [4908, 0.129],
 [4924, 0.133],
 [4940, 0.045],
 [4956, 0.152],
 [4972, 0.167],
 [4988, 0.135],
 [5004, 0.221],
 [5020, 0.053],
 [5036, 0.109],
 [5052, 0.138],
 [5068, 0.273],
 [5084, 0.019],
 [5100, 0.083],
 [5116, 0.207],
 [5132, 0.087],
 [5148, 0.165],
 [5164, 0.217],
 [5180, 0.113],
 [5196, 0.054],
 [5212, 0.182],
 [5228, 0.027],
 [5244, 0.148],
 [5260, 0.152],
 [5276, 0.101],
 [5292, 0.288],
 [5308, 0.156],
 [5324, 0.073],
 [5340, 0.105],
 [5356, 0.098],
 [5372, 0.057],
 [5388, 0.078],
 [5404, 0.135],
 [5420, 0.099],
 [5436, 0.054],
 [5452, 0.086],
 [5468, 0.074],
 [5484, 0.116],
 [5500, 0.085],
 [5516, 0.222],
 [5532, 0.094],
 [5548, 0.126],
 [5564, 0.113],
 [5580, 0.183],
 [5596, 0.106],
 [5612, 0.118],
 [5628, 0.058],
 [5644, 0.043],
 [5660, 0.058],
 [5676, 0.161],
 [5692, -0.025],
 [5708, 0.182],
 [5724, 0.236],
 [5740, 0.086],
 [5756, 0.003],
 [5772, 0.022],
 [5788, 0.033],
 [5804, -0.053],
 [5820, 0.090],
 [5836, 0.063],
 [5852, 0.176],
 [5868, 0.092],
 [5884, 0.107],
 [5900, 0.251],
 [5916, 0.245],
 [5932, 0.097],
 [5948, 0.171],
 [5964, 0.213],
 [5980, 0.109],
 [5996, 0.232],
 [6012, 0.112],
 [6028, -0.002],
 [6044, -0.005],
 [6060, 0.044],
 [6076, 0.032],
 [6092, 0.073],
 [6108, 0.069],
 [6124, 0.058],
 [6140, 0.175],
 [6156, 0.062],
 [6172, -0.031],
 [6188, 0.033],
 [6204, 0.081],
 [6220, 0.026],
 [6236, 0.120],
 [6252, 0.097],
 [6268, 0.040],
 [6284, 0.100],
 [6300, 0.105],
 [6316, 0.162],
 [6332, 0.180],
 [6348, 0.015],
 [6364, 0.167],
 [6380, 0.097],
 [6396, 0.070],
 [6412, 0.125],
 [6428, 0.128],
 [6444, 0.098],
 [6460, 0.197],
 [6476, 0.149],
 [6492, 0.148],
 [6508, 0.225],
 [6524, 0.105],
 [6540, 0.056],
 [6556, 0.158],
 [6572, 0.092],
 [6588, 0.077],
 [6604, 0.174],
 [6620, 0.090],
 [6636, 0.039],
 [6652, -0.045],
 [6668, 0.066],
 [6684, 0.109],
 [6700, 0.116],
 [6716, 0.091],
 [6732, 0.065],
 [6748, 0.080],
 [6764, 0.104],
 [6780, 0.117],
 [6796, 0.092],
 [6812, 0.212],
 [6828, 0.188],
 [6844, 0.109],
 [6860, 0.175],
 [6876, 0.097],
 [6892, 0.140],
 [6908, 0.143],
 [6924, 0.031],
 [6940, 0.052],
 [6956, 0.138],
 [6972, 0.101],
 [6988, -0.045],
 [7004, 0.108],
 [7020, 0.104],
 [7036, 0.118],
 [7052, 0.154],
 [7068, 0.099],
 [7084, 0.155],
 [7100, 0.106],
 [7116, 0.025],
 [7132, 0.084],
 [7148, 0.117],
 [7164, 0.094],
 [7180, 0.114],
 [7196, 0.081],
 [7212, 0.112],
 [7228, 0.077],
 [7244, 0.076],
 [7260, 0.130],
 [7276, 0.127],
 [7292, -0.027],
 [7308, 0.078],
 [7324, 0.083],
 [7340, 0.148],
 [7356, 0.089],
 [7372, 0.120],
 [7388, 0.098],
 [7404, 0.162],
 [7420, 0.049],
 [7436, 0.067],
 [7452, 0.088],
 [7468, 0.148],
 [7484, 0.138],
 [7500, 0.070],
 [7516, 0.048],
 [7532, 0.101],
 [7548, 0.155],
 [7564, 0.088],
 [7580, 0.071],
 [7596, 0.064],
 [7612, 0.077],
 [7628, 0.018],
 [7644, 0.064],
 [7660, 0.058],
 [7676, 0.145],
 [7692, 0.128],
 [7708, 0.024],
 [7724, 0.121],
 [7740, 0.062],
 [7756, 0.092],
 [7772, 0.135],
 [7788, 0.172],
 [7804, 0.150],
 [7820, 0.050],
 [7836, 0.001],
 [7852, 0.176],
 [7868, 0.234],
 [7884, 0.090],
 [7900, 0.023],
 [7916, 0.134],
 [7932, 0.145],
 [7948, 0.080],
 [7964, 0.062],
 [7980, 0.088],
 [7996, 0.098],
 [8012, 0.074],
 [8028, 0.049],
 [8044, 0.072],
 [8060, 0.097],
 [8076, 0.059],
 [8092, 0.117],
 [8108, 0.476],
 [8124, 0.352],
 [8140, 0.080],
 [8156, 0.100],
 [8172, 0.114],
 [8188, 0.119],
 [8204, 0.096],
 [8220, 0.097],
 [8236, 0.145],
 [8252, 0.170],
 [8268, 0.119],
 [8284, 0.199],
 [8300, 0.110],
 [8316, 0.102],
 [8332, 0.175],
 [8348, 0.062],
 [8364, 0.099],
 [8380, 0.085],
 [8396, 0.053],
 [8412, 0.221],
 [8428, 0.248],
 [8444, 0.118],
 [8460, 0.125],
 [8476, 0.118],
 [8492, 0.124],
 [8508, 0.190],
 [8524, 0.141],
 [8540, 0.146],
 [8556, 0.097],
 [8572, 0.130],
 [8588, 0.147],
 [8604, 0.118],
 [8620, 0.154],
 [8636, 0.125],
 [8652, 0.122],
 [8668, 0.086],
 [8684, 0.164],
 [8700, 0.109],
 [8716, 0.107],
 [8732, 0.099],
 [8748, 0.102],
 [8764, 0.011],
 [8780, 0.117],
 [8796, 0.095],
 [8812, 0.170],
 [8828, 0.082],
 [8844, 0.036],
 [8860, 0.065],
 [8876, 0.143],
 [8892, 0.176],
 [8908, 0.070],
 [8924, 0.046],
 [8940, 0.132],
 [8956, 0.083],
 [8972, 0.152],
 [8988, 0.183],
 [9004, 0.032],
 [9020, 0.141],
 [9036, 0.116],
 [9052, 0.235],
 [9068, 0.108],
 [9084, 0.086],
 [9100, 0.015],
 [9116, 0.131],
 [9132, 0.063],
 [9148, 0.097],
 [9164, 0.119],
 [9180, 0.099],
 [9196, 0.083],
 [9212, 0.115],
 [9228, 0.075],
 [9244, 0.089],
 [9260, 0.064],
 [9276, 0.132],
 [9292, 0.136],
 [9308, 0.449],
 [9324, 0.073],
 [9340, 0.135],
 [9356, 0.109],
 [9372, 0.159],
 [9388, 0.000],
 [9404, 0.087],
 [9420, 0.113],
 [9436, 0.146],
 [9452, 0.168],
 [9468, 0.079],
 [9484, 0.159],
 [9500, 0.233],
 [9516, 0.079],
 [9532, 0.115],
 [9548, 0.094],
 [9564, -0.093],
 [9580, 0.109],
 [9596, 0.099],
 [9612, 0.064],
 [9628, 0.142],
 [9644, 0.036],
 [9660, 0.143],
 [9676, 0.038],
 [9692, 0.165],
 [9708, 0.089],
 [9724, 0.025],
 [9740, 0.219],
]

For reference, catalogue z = 1.176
